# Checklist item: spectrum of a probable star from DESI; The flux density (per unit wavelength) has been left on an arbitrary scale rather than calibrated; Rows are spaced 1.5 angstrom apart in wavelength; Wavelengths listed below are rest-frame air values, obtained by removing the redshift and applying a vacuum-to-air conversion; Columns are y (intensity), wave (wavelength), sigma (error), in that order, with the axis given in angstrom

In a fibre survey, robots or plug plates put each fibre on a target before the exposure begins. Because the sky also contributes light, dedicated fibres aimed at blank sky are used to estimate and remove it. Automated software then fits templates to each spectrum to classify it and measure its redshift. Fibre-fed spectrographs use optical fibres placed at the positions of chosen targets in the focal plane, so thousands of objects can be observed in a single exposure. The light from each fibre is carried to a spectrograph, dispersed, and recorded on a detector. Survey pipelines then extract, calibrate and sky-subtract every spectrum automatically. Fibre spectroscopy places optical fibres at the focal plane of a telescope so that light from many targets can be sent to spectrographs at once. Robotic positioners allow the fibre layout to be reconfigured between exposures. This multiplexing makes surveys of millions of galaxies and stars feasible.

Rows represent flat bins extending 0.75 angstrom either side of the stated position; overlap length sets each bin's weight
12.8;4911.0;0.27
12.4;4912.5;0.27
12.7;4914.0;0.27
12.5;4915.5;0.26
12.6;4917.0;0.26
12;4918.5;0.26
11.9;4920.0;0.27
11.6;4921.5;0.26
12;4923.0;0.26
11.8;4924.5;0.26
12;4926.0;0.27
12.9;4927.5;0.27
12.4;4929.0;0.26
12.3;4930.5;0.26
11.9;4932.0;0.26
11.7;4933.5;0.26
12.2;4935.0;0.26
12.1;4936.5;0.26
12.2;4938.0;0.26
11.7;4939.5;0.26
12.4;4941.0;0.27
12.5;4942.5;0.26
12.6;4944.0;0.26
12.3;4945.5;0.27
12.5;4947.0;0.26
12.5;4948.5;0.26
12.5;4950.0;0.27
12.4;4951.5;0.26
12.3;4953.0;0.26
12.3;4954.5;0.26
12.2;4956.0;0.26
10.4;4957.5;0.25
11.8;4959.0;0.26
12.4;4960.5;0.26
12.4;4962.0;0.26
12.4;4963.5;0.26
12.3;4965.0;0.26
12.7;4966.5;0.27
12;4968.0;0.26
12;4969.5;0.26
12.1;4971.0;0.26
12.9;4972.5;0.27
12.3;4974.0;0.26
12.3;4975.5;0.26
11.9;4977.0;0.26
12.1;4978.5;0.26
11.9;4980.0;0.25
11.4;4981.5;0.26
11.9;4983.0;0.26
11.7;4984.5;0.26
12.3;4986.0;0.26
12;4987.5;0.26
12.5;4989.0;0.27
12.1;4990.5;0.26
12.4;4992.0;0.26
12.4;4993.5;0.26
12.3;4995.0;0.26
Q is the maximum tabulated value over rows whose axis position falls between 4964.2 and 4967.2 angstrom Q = 12.7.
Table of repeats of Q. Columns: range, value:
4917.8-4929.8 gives 12.9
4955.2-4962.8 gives 12.4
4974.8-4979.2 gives 12.3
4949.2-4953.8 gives 12.5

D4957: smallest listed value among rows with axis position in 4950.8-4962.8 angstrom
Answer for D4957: 10.4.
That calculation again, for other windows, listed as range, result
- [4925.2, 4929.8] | 12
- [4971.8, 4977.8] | 11.9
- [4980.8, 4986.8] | 11.4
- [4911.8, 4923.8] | 11.6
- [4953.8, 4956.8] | 12.2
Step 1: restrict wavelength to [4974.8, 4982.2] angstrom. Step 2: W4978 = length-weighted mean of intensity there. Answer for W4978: 11.9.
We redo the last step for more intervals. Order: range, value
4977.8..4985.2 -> 11.8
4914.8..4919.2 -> 12.4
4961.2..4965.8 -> 12.4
